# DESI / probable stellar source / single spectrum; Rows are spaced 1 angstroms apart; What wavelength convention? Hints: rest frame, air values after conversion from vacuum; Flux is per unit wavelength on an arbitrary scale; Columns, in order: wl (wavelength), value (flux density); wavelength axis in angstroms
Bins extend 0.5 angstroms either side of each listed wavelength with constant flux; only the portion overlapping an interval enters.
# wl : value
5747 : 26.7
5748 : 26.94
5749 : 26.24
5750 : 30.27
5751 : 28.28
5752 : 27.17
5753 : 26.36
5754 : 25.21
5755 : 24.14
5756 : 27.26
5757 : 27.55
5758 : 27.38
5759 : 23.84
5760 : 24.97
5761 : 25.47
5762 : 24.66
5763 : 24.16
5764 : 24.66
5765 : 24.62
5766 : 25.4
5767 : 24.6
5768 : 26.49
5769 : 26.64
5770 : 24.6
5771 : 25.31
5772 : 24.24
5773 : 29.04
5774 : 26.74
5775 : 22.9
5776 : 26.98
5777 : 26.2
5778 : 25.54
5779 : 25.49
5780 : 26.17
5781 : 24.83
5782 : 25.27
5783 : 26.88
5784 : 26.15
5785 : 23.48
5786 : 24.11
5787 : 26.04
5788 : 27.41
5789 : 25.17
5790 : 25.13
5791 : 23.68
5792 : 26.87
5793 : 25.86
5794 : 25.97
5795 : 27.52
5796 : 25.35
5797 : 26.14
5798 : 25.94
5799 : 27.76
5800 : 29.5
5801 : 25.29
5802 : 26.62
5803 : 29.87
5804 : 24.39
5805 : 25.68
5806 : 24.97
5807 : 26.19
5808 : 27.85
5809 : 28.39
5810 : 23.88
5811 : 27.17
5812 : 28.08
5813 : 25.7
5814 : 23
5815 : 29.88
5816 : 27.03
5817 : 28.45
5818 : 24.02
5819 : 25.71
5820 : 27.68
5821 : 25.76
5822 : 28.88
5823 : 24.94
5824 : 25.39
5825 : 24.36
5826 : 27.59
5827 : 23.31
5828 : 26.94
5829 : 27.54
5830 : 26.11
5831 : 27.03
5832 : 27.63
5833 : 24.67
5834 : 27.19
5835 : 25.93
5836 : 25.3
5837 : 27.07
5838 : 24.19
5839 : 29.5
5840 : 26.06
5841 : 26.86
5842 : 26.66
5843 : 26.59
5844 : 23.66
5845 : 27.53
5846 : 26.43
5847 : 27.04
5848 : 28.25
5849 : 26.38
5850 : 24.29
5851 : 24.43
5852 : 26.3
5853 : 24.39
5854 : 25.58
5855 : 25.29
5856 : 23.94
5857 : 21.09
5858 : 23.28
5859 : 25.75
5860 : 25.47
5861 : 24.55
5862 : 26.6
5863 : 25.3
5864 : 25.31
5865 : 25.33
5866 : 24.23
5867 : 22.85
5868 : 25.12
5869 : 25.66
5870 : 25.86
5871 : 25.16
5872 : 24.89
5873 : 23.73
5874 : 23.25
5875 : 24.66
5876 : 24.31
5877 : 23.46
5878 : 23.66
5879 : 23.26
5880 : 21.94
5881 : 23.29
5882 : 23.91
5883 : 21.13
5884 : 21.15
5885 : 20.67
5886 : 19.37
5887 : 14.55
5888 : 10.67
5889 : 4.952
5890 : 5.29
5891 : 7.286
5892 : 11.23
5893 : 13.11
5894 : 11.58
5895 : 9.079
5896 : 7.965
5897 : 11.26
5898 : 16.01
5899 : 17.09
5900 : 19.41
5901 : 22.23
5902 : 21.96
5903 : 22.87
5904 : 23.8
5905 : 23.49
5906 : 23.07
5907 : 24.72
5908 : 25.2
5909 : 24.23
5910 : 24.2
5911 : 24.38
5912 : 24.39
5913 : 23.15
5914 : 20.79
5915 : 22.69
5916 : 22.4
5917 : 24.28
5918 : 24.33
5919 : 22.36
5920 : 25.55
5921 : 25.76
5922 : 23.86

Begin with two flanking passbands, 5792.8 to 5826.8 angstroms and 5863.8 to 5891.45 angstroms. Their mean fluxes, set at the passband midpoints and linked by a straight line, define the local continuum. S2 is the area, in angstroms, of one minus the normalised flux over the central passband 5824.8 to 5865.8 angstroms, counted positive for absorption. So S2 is -3.9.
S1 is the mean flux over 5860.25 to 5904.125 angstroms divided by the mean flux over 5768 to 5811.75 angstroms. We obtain 0.76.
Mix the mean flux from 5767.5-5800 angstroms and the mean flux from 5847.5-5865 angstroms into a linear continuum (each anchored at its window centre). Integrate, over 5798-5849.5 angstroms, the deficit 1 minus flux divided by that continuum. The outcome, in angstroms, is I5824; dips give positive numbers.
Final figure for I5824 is -2.2 angstroms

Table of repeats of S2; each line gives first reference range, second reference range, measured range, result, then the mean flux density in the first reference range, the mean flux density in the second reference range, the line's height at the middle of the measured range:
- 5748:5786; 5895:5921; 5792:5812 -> -1.5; 25.8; 21.5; 24.7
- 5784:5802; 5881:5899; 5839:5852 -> -4.6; 26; 13.9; 19.4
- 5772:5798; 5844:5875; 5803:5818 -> -0.6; 25.8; 25.1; 25.5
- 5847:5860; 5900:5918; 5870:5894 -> 5.3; 25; 23.3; 24.1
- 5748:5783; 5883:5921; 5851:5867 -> -2.8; 25.9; 18.8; 21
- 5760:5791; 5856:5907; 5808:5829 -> -2.7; 25.4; 20.3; 23.4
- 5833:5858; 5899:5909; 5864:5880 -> 0.1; 25.8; 22.7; 24.4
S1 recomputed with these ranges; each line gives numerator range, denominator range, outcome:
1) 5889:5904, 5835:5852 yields 0.54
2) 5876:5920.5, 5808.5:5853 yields 0.74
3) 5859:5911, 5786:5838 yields 0.78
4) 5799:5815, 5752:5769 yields 1.04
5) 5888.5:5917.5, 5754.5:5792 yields 0.72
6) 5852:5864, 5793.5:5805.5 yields 0.93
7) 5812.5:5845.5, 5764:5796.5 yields 1.03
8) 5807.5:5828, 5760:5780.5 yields 1.03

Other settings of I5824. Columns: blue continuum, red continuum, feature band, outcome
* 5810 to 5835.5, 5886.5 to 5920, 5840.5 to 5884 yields -4.5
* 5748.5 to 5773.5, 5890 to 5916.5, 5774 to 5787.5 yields -0.3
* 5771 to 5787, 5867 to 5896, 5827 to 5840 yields -2.6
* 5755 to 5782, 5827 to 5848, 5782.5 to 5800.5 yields -0.1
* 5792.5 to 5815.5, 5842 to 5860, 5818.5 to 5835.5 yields -0.2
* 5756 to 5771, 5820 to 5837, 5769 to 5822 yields -0.7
